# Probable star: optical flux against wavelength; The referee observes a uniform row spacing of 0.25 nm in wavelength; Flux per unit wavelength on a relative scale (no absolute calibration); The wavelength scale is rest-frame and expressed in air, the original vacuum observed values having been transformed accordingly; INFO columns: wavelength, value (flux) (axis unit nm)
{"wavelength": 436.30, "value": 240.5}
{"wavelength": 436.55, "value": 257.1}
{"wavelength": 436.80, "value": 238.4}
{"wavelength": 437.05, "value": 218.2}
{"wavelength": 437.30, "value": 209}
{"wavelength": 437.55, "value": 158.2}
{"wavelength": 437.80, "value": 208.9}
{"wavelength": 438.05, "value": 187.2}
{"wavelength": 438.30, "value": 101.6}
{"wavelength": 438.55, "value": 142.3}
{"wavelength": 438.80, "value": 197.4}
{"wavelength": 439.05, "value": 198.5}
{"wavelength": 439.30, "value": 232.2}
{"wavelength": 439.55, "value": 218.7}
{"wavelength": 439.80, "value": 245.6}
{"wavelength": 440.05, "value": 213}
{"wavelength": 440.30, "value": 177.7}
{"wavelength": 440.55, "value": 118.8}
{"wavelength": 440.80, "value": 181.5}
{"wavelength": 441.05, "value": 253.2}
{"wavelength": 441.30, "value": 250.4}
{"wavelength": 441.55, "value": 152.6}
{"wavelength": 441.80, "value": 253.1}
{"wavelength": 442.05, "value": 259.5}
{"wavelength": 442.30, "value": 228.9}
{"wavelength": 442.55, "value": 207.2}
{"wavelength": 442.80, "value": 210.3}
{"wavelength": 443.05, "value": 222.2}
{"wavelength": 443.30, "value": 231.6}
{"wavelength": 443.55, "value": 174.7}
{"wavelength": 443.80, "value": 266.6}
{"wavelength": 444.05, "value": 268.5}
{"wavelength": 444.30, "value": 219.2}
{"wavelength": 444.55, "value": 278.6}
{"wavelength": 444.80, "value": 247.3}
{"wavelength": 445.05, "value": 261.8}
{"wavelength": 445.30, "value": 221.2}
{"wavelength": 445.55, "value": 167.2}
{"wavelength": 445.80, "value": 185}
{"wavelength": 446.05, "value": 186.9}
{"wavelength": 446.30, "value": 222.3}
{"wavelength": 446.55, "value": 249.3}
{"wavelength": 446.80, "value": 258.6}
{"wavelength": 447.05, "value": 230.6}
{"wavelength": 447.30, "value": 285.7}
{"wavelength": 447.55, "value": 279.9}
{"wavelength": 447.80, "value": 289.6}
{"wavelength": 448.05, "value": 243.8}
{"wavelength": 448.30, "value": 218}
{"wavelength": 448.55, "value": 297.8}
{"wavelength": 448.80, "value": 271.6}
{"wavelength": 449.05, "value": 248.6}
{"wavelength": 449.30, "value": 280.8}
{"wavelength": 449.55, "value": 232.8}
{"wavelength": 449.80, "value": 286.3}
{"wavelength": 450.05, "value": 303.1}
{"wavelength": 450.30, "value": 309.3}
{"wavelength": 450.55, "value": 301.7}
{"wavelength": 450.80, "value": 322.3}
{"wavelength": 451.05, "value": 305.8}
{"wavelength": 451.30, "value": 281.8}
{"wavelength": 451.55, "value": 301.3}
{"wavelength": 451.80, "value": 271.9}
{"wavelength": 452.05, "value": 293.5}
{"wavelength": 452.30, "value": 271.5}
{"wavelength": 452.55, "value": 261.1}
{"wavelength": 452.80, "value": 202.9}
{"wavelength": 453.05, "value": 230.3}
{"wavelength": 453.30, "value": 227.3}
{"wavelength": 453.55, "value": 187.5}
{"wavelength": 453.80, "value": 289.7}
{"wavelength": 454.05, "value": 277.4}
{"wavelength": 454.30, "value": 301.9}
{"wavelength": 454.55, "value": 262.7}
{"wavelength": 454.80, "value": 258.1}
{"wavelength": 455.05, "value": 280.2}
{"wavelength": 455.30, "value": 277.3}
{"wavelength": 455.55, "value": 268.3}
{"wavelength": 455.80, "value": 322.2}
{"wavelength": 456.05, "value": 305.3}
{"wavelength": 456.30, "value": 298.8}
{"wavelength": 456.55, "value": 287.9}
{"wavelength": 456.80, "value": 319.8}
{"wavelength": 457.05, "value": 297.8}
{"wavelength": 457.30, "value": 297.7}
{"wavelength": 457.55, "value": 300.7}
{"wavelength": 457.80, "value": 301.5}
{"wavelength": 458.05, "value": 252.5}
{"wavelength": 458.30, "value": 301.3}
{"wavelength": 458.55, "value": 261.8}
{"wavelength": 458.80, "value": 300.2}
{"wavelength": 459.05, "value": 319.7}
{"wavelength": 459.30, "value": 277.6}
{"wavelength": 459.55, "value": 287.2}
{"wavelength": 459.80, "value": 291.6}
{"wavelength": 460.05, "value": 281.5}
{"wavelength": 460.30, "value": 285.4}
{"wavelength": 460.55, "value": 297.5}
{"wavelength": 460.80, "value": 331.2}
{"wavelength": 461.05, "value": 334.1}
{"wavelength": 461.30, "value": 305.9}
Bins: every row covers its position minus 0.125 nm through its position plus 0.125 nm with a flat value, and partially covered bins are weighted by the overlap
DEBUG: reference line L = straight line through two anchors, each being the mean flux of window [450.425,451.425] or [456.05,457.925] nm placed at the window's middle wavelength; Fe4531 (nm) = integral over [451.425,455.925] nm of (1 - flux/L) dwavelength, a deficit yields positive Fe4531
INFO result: 0.54 nm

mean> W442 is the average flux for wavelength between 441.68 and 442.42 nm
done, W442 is 247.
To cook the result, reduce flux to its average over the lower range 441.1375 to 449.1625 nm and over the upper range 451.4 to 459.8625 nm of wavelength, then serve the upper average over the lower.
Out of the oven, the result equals 1.18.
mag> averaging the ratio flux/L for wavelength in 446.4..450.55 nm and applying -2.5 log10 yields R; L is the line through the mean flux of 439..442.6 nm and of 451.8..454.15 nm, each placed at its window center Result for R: -0.14 mag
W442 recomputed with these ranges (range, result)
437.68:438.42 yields 166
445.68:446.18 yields 186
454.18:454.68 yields 282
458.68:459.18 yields 310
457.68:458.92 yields 283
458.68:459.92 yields 295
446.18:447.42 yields 249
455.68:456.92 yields 307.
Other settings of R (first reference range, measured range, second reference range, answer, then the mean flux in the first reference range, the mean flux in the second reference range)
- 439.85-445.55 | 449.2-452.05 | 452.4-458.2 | -0.14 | 222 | 274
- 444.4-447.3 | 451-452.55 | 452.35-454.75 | -0.16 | 230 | 250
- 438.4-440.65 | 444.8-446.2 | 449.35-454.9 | 0.11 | 194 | 272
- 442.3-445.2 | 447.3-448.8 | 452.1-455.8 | -0.10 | 235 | 260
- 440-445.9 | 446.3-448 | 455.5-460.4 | -0.09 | 219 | 293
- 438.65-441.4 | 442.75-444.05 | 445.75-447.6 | -0.02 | 207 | 238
